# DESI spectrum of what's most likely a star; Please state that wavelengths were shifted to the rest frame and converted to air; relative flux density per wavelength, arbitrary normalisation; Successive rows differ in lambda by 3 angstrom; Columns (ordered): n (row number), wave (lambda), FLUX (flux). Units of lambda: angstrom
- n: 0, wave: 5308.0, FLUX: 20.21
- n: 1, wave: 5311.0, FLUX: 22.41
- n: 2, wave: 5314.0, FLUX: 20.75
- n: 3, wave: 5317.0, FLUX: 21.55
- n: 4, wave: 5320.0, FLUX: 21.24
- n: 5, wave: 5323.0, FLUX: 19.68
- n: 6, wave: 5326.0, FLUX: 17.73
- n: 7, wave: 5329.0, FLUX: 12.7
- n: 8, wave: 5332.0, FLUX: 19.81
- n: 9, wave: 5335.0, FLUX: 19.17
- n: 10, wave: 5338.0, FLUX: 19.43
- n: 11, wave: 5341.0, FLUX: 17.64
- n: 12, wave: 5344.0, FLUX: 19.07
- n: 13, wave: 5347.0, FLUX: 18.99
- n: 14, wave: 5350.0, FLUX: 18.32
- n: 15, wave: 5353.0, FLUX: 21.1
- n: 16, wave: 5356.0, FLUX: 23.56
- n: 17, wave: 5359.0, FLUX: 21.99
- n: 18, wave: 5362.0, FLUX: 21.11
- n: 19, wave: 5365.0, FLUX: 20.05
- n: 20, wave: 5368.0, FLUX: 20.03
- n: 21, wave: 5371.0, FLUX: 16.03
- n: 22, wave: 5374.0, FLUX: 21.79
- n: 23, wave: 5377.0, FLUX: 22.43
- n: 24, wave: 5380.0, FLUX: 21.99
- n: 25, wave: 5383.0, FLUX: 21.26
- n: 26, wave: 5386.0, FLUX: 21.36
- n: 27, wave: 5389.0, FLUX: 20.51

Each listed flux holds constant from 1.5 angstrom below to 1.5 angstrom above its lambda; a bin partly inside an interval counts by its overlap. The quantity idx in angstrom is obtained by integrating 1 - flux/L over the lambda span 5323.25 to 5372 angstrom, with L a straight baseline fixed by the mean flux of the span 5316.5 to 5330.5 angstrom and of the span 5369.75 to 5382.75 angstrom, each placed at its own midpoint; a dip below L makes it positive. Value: 0.59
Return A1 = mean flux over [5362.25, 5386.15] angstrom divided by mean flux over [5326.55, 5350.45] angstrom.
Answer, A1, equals 1.14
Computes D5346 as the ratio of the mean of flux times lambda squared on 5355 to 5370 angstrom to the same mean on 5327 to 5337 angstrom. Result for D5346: 1.2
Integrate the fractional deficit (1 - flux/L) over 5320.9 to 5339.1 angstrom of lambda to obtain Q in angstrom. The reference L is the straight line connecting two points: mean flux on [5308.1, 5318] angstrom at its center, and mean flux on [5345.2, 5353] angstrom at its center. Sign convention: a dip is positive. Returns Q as 1.9 angstrom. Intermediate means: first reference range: 21.4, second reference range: 19.1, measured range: 18.2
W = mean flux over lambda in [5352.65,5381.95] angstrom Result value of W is 21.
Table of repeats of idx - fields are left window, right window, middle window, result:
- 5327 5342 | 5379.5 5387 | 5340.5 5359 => -1.10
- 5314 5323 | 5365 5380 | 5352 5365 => -0.83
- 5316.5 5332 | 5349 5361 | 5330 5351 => 1.27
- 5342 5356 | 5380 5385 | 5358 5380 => 0.24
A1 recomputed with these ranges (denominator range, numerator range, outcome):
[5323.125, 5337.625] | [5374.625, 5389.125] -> 1.22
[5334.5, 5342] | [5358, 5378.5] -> 1.09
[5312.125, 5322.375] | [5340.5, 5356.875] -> 0.94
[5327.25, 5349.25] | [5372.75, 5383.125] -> 1.21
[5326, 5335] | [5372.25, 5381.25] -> 1.29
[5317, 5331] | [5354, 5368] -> 1.17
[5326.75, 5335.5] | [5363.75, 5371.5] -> 1.11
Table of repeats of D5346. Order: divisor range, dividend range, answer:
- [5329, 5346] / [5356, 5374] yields 1.11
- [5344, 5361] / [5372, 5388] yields 1.05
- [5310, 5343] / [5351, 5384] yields 1.11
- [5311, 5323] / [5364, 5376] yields 0.94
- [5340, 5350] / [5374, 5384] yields 1.19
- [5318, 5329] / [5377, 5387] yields 1.18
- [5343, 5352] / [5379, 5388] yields 1.15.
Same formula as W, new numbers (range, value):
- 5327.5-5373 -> 19.3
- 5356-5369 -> 21.1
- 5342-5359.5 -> 20.3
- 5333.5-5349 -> 18.8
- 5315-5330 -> 18.8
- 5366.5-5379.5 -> 20.2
